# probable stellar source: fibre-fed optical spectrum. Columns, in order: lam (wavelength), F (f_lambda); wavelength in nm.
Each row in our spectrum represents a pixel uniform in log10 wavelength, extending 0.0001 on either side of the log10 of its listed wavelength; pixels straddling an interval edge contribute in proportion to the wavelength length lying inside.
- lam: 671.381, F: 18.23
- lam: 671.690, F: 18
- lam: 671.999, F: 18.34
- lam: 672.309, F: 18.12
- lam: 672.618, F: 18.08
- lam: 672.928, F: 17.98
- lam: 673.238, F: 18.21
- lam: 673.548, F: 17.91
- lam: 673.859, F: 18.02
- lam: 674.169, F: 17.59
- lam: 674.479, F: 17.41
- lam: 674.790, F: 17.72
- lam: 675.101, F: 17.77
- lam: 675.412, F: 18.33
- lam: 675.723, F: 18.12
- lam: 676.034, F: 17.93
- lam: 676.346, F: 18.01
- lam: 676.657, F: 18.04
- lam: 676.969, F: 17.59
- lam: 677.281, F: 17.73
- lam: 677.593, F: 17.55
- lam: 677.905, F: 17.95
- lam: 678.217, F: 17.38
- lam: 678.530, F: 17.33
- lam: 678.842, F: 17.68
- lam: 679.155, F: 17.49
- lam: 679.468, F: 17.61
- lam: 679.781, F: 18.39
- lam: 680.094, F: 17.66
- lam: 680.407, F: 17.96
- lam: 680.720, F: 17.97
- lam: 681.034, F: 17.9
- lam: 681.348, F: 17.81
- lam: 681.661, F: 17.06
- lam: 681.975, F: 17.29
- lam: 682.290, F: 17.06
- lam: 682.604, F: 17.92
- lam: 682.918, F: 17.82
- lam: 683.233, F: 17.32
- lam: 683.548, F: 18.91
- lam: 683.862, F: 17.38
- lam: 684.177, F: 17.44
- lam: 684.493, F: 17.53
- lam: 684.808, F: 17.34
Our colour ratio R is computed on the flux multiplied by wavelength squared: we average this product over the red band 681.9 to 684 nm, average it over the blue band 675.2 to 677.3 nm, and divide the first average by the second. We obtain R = 1.00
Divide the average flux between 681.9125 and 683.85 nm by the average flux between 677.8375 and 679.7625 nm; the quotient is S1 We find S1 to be 1.01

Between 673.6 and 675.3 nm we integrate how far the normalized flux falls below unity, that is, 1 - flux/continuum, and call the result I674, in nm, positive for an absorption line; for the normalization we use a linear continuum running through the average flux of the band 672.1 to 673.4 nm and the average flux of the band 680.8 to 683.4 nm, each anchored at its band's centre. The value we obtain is 0.03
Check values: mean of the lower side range 18.1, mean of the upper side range 17.5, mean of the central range 17.7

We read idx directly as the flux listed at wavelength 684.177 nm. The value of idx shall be 17.44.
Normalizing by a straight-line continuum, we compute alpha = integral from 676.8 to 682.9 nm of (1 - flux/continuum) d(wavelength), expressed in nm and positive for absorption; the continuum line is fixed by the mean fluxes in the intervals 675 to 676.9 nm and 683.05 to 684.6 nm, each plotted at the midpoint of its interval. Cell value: 0.07 nm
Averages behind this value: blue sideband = 18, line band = 17.7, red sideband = 17.7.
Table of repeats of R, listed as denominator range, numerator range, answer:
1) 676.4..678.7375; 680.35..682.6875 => 1.01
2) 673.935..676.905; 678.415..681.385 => 1.01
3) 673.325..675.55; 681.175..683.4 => 1.00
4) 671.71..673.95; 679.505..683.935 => 1.01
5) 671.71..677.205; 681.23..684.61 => 1.00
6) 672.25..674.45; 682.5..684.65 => 1.02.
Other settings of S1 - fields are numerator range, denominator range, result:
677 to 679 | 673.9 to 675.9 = 0.99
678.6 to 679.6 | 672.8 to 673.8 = 0.98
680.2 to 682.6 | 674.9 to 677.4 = 0.98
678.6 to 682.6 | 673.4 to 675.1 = 1.00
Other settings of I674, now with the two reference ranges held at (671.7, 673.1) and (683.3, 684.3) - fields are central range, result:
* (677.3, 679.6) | 0.053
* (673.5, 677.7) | 0.050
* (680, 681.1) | 0.004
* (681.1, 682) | 0.024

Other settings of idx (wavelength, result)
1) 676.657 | 18.04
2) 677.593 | 17.55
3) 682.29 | 17.06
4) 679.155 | 17.49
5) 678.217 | 17.38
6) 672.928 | 17.98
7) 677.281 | 17.73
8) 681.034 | 17.9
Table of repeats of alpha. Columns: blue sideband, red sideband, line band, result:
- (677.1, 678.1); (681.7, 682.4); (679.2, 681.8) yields -0.07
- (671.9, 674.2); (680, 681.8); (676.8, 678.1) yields 0.01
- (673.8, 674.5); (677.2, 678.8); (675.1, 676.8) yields -0.04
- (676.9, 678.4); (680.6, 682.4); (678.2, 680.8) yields -0.02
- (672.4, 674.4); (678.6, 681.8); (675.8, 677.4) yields 0.00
